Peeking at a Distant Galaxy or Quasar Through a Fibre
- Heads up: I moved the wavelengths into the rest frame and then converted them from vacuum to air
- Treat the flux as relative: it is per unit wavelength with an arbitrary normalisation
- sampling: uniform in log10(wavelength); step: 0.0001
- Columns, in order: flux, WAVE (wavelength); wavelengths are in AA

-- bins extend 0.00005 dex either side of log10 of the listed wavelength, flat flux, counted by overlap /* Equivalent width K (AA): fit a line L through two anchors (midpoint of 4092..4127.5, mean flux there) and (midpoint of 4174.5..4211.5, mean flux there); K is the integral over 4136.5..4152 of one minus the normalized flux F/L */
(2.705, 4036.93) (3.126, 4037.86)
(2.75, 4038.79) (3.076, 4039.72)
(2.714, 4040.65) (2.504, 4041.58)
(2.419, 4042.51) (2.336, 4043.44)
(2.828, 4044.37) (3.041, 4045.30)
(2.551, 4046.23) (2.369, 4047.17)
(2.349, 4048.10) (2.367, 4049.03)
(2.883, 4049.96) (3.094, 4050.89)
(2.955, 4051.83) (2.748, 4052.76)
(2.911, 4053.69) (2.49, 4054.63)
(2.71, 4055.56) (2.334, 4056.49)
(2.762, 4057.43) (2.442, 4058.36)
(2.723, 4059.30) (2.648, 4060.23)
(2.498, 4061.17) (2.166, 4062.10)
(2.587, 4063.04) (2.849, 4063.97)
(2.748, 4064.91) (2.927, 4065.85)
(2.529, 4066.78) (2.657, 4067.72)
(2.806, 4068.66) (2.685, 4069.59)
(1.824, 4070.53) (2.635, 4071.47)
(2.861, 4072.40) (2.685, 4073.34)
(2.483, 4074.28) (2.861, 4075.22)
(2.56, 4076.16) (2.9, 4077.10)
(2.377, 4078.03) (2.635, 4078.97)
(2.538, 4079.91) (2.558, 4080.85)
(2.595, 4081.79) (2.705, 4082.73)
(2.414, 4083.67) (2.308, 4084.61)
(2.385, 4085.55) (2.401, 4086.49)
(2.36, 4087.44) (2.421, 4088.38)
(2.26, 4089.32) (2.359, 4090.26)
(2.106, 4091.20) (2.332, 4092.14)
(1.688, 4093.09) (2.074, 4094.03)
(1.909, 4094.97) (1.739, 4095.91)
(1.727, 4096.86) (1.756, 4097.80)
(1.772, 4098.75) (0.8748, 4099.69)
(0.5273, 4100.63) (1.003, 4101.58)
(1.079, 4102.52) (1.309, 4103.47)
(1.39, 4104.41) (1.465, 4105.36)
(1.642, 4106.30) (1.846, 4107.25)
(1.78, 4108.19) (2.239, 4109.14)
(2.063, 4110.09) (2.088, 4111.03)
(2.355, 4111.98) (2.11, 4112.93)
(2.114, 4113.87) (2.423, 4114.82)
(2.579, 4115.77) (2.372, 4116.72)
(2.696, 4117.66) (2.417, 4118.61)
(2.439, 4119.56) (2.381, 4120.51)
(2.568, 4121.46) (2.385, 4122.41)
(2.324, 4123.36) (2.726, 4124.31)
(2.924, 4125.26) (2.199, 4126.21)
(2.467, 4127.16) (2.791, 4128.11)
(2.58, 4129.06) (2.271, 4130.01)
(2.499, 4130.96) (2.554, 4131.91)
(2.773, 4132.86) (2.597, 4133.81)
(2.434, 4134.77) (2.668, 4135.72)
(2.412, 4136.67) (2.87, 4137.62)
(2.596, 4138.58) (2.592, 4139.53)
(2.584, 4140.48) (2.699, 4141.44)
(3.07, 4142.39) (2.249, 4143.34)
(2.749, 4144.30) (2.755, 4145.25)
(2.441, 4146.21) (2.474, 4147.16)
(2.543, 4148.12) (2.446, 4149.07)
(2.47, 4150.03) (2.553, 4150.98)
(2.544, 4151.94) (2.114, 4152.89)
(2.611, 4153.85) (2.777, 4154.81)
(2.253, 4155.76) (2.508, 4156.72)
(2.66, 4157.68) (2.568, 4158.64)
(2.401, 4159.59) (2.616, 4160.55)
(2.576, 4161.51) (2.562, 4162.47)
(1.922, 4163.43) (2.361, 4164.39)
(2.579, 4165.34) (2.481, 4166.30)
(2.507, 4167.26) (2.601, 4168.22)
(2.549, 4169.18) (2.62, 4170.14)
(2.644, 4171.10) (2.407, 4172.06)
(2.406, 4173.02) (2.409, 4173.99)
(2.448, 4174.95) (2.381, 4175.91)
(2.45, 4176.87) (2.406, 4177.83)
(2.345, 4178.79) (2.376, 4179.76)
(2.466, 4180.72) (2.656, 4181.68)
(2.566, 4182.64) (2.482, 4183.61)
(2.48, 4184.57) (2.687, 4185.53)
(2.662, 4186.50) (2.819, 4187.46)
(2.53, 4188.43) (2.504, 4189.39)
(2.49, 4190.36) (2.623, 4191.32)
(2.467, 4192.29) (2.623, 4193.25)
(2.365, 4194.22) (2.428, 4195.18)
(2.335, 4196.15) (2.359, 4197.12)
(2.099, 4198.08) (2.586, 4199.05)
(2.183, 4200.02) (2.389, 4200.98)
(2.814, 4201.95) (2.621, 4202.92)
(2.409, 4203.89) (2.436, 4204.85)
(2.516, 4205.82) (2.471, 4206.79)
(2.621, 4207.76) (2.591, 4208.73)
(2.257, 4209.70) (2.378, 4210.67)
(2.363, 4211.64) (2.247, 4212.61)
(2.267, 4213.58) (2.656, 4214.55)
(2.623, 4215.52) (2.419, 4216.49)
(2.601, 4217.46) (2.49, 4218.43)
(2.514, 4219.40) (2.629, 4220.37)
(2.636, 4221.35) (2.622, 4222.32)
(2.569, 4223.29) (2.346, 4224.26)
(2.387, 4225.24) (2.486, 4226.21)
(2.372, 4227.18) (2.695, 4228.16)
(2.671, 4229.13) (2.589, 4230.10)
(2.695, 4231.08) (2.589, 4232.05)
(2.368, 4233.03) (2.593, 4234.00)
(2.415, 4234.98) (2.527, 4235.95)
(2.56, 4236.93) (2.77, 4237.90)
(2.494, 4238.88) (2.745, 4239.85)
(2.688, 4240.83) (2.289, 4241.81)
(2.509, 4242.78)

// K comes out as -2.9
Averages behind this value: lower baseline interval 1.99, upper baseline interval 2.48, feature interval 2.6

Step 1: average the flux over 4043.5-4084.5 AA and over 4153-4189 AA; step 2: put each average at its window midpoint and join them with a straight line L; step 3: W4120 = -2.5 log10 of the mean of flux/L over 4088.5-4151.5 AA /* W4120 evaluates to 0.15 mag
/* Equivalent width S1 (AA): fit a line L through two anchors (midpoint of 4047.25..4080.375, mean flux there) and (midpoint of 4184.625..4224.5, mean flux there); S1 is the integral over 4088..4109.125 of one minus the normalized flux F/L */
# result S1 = 7.37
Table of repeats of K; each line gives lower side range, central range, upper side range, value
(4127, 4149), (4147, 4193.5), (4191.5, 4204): 0.2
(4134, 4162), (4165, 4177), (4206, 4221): 0.1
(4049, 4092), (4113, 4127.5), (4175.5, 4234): 0.5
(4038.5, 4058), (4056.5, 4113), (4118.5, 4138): 8.6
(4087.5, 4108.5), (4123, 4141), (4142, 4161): -2.8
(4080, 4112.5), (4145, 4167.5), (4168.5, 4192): -1.3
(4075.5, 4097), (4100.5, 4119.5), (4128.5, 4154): 4.1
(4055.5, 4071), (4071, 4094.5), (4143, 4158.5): 1.0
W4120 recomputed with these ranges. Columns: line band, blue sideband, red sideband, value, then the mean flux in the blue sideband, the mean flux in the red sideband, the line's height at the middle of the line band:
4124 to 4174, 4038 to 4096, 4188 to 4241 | -0.01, 2.55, 2.5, 2.52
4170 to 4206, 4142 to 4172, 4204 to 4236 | 0.01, 2.52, 2.5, 2.51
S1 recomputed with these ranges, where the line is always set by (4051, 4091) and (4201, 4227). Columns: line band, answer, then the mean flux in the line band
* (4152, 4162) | 0.07 AA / 2.51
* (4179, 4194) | -0.26 AA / 2.55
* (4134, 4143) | -0.39 AA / 2.65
